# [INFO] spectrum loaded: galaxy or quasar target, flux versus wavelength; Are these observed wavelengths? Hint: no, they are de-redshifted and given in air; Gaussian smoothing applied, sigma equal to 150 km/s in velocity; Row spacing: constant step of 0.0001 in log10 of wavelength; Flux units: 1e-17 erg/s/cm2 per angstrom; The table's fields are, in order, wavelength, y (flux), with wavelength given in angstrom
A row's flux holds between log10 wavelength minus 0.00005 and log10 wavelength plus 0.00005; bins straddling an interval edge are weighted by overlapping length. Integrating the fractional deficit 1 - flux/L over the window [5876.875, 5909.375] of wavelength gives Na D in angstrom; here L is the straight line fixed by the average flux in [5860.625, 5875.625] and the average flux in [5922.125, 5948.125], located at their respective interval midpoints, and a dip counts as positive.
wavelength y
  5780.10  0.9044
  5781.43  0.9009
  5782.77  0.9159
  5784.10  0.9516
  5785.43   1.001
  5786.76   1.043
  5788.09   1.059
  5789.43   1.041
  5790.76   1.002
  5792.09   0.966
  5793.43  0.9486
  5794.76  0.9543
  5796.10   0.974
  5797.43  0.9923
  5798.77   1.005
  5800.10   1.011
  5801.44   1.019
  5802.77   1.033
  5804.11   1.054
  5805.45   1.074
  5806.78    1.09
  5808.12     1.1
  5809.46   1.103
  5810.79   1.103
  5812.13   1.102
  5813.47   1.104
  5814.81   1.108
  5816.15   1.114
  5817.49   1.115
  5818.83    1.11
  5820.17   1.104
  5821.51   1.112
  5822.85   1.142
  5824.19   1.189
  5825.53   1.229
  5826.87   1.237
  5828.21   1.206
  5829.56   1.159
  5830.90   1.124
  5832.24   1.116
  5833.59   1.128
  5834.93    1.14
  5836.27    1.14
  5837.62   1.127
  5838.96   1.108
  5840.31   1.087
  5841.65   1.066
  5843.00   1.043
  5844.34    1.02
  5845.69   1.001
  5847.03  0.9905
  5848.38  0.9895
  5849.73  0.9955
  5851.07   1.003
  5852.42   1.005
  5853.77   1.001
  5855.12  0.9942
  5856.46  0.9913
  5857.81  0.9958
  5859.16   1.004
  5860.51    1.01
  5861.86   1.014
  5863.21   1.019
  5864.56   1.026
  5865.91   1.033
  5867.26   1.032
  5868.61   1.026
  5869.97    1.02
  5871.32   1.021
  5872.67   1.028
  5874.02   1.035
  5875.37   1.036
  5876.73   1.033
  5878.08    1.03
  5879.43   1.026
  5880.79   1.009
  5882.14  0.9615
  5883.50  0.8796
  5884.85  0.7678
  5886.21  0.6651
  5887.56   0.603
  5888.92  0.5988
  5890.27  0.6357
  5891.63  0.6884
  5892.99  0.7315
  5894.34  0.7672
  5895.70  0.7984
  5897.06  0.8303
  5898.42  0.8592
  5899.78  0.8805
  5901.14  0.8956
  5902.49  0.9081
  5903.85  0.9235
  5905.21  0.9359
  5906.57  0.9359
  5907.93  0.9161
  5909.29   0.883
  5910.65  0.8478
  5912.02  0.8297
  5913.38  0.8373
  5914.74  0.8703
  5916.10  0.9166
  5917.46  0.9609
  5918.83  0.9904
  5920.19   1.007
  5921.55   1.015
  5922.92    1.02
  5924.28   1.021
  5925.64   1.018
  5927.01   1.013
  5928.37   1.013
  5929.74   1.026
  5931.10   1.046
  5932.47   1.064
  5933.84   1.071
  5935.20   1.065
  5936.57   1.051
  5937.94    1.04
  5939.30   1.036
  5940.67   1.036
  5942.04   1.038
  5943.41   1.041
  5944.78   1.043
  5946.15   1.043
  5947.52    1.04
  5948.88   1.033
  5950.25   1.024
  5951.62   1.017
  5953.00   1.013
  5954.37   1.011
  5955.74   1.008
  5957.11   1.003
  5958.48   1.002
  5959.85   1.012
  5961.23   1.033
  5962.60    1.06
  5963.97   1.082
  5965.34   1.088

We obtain 6.0 angstrom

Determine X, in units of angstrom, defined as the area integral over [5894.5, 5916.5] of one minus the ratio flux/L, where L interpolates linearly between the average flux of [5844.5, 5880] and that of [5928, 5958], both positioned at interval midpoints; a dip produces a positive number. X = 3.2 angstrom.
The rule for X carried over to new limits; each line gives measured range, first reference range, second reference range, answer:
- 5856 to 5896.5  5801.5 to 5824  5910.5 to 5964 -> 5.30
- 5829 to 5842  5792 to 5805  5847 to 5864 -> -1.56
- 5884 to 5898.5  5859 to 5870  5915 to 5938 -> 4.27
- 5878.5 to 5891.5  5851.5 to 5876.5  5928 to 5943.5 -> 2.92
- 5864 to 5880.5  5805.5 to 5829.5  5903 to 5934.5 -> 0.20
